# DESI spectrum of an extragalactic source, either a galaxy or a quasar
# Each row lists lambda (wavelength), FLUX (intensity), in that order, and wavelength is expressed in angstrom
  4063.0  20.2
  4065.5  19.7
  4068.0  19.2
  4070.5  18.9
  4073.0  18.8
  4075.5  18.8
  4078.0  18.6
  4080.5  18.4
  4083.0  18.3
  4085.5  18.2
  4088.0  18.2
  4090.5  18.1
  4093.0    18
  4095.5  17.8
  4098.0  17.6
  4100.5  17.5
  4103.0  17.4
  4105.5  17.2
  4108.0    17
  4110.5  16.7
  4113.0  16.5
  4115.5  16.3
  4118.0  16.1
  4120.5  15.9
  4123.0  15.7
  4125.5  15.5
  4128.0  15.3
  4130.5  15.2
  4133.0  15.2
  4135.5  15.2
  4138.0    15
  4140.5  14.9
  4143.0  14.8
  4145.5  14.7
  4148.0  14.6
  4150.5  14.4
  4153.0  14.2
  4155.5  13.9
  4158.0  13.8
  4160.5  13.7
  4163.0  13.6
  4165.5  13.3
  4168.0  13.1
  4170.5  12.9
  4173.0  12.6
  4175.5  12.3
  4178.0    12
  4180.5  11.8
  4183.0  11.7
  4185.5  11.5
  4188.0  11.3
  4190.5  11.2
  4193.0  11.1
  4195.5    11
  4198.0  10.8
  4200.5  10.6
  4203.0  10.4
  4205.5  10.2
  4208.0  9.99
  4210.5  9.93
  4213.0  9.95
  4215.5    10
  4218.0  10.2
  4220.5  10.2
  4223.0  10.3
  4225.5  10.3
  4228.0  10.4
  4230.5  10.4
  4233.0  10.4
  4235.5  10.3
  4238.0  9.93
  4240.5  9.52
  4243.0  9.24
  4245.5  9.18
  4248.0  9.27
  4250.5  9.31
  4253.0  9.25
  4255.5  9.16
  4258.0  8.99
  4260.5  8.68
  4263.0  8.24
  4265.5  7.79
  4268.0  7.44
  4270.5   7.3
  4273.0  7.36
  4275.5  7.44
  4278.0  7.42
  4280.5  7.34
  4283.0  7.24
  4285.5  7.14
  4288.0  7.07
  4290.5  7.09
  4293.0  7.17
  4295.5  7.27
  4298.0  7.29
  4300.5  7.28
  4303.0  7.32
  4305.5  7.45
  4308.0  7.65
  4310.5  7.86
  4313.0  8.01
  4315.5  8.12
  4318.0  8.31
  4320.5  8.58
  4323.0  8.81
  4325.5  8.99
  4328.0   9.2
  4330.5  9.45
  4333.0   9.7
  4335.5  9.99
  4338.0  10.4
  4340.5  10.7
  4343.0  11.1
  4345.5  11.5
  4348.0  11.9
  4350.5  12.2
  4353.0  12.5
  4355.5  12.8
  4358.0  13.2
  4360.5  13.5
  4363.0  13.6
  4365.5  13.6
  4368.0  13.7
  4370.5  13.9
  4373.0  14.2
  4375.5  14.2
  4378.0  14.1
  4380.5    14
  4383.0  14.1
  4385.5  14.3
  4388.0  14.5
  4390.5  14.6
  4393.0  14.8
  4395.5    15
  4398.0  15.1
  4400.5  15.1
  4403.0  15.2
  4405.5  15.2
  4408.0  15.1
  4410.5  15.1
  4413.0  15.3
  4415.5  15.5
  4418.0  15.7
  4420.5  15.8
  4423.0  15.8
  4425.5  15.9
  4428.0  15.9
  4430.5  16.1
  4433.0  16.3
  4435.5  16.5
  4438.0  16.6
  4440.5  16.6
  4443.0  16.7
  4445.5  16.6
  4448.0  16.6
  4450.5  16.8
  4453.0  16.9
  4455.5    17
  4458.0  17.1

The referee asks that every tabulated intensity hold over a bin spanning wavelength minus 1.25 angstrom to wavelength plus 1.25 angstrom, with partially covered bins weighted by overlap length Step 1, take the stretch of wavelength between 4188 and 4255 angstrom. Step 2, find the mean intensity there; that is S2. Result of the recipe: 10.1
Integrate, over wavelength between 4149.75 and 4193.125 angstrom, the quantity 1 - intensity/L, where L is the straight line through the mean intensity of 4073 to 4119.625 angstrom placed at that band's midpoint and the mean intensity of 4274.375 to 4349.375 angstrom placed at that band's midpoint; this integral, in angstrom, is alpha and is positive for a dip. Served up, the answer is 5.3 angstrom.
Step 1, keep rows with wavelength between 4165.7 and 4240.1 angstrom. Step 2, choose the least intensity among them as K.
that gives 9.93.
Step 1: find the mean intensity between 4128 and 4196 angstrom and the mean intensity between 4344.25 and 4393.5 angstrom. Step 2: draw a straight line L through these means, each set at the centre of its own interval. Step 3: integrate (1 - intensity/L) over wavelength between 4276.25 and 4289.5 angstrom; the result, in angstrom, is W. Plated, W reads 6.12 angstrom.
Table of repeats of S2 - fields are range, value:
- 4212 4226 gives 10.2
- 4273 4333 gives 7.83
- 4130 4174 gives 14.2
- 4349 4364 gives 12.9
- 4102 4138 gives 16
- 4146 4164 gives 14.1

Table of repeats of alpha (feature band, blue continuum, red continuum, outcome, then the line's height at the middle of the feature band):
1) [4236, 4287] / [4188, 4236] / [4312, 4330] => 6.6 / 9.61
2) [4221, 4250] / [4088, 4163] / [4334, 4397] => 9.3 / 14.6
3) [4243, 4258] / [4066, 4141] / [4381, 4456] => 6.6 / 16.4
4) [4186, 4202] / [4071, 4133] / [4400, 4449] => 5.5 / 16.8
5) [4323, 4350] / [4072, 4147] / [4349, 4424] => 8.2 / 14.8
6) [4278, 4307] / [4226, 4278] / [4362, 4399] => 9.2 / 10.6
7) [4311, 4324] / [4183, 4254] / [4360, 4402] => 4.5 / 12.7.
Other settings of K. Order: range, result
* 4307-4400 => 7.65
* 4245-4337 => 7.07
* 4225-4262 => 8.68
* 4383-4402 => 14.1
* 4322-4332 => 8.81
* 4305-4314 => 7.45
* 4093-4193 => 11.1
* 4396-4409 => 15.1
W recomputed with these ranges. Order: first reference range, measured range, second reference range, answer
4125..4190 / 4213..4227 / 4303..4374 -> 2.7 angstrom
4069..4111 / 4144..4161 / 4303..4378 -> 2.1 angstrom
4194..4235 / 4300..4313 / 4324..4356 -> 3.7 angstrom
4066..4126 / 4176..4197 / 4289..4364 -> 4.3 angstrom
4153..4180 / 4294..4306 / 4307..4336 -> 2.6 angstrom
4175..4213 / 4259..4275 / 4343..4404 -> 5.7 angstrom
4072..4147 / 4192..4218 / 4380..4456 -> 9.5 angstrom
